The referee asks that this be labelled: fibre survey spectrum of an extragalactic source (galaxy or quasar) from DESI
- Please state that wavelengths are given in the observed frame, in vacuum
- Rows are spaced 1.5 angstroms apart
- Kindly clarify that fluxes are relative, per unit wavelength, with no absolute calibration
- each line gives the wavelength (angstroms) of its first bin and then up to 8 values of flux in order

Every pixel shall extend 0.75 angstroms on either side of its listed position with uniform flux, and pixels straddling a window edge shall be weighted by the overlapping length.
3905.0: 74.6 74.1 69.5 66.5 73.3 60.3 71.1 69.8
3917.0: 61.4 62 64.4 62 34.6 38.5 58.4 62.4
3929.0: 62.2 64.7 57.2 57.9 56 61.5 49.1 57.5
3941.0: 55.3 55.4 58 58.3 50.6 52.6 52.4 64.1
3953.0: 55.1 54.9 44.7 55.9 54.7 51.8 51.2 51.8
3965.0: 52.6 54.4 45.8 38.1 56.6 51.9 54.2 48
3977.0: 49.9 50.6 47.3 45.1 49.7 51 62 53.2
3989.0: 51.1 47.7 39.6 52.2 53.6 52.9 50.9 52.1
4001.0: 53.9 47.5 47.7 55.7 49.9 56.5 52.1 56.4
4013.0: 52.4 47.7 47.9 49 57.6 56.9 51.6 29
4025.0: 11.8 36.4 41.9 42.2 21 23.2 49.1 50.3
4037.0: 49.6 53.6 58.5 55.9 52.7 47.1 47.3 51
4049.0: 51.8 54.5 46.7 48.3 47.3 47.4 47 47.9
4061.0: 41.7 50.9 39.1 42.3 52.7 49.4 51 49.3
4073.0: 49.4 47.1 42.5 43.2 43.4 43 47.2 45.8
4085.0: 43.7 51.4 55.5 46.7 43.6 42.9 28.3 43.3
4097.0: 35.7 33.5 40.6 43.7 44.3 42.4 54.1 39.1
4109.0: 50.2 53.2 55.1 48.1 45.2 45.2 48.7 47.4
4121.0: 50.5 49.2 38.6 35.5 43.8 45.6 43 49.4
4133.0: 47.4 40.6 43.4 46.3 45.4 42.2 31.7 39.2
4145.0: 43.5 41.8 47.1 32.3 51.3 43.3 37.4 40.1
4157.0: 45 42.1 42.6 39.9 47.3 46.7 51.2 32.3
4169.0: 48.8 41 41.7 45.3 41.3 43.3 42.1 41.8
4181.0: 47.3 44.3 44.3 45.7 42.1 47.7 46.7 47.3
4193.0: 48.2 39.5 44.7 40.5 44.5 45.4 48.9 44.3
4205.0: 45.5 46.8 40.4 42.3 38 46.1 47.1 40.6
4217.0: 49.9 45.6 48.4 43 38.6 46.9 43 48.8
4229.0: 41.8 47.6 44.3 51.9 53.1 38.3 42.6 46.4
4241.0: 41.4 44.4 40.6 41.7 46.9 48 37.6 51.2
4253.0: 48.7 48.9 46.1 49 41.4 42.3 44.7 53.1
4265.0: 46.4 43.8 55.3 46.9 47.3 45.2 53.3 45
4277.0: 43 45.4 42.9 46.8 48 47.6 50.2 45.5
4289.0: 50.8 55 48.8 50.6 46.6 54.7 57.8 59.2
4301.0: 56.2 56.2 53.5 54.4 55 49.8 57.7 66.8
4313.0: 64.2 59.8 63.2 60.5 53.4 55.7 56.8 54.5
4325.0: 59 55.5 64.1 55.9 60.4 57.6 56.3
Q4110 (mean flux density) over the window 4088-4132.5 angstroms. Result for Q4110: 44.6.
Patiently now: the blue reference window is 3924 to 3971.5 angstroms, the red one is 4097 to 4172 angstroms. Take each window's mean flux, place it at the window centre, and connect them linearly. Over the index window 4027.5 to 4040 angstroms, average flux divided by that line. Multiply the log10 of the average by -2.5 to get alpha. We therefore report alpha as 0.17 mag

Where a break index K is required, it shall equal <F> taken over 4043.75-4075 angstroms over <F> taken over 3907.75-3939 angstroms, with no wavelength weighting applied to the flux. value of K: 0.8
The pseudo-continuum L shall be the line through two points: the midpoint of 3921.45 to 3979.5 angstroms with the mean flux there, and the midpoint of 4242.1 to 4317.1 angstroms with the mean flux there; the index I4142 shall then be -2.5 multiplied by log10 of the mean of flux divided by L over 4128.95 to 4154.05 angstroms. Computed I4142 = 0.199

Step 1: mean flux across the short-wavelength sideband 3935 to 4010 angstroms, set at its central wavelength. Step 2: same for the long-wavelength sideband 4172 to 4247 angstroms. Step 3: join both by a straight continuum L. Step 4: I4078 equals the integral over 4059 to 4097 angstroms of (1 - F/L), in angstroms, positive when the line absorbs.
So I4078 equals 2.6 angstroms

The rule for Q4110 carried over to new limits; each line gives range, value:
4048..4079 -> 47.4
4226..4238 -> 46.1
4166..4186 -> 43.3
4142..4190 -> 43.1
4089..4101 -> 39.3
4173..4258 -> 44.8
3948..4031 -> 49.6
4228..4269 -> 45.9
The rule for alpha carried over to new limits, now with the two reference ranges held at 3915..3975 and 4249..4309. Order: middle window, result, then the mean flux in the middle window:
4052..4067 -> 0.148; 46.2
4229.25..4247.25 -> 0.115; 44.8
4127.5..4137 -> 0.152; 44.9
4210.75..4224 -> 0.132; 44.4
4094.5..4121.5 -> 0.149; 45.4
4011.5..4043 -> 0.193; 44.8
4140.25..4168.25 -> 0.218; 41.9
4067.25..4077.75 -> 0.104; 47.9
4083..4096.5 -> 0.180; 44.4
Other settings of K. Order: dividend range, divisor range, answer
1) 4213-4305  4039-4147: 1.03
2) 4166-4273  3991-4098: 0.96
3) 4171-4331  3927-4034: 0.95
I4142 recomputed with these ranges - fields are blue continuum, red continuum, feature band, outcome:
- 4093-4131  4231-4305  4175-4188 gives 0.05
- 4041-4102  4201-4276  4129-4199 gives 0.06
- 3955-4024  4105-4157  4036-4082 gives -0.01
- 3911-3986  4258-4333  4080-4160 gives 0.22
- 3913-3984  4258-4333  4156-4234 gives 0.19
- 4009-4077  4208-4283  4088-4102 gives 0.14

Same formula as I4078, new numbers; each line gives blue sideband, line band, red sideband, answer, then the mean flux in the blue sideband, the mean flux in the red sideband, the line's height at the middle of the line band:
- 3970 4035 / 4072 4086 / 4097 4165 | 0.1 angstroms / 47.8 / 44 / 45.5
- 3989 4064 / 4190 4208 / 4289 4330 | 2.7 angstroms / 47.6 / 56.4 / 53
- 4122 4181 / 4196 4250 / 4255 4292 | 1.1 angstroms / 42.9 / 47.3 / 45.5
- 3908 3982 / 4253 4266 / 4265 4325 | 1.5 angstroms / 55.5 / 52.5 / 52.8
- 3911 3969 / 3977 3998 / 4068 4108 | 0.8 angstroms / 56.2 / 44.5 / 52.4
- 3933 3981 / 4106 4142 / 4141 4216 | 0.1 angstroms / 53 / 43.4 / 45.7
